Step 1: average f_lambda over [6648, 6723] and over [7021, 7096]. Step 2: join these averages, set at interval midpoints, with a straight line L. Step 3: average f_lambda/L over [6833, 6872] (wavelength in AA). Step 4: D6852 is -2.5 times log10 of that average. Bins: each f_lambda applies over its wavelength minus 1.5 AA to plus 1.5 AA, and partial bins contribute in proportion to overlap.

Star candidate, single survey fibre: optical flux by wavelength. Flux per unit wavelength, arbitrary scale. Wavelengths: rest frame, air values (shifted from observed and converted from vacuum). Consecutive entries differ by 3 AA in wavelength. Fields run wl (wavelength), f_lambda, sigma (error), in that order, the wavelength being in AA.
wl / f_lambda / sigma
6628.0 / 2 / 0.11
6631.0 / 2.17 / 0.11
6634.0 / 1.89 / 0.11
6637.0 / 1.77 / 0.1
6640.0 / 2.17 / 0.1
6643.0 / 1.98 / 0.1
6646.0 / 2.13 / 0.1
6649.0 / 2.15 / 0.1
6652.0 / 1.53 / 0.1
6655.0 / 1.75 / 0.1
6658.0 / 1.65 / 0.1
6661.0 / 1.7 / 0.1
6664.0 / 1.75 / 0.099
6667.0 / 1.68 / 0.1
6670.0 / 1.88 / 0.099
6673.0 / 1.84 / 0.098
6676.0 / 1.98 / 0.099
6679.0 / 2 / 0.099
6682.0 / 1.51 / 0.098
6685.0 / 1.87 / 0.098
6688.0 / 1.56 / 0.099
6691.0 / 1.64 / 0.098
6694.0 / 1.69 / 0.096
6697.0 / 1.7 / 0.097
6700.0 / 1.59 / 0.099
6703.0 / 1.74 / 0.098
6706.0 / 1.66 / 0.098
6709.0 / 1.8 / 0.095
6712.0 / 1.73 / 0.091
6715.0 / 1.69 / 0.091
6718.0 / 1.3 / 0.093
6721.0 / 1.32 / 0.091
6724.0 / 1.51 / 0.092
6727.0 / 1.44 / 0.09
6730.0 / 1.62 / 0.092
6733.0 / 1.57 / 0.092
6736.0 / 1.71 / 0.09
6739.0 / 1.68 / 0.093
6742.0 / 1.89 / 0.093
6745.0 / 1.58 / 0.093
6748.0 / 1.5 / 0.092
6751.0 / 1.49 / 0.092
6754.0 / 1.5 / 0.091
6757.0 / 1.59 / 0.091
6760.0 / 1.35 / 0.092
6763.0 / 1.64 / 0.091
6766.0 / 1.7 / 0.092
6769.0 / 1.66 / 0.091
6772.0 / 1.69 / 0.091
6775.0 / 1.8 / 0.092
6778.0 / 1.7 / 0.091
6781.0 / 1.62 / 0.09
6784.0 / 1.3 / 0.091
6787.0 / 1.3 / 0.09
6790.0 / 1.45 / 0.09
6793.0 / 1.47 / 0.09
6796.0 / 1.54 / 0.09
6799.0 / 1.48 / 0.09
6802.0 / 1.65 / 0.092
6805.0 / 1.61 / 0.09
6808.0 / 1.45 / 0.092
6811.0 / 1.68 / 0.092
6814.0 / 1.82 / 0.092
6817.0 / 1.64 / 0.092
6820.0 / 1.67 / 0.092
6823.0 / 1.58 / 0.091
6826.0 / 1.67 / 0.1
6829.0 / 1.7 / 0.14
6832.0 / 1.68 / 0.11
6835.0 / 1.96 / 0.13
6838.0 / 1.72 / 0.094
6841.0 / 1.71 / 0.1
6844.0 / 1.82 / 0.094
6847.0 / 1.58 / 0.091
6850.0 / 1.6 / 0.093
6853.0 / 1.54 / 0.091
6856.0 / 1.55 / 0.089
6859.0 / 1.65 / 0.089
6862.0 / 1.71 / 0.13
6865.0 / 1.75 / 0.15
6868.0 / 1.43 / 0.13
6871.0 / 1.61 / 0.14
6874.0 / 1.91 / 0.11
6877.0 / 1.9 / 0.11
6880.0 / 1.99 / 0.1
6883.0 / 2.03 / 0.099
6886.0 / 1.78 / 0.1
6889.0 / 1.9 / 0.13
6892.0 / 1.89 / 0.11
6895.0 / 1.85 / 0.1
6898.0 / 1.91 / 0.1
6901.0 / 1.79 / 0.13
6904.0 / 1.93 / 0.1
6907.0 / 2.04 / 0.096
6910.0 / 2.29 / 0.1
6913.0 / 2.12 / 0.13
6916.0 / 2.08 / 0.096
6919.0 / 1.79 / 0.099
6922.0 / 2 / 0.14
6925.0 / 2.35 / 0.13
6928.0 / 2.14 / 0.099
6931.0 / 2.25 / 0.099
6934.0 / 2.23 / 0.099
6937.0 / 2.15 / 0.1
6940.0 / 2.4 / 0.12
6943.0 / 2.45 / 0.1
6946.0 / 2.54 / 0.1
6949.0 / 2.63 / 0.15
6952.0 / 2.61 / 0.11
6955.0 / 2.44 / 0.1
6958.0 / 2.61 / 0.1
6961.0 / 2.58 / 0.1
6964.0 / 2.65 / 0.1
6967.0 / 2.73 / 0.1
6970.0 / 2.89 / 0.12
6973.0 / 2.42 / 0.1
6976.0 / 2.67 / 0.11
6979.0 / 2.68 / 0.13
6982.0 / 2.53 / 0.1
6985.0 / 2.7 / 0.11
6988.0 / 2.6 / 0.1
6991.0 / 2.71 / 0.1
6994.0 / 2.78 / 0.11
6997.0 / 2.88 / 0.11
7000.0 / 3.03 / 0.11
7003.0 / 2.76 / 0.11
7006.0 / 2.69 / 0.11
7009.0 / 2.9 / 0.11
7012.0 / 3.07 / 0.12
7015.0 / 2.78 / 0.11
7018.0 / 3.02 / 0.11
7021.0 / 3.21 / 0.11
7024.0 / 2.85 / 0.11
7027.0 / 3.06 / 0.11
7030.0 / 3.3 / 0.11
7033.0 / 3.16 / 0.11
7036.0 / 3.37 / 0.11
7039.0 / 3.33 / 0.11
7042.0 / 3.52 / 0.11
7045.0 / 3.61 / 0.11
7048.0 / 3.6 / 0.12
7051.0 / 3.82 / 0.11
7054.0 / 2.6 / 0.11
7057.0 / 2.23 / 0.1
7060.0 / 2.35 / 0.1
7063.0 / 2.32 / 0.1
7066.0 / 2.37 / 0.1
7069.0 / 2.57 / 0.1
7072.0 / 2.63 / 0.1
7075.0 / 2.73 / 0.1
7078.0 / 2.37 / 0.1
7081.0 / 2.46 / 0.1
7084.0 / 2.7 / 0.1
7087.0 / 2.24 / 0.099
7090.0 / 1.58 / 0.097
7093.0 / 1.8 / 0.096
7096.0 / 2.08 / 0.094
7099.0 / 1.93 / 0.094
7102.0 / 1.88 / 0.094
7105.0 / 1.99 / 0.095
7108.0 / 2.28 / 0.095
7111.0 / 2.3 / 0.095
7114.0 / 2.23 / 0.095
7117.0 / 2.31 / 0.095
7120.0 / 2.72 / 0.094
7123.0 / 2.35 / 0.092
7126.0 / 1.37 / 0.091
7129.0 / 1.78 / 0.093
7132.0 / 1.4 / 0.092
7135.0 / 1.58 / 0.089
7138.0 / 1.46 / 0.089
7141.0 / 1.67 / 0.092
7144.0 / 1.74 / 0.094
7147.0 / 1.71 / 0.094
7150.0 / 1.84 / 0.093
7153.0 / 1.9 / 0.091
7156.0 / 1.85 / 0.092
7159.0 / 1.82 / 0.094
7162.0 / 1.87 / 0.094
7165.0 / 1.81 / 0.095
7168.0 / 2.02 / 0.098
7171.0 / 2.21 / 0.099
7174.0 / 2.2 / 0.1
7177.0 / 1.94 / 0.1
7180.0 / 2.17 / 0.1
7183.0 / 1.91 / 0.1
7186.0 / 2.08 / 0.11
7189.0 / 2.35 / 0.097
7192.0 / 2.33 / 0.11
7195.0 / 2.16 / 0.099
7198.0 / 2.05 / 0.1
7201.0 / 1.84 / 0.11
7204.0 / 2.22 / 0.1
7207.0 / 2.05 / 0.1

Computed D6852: 0.292 mag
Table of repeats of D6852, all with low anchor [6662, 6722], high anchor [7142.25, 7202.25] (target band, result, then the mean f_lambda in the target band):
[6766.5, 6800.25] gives 0.133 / 1.55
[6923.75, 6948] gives -0.248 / 2.32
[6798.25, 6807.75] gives 0.128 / 1.57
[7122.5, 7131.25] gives 0.132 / 1.74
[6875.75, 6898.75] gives -0.052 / 1.91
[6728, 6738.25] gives 0.063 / 1.63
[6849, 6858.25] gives 0.148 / 1.57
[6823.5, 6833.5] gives 0.068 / 1.67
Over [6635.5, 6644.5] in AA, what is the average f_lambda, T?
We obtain 1.97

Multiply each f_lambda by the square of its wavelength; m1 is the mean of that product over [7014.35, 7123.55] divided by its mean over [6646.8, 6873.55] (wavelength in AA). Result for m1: 1.8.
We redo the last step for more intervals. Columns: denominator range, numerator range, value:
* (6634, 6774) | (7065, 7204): 1.37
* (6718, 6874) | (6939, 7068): 1.87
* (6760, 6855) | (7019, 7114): 1.76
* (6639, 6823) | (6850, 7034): 1.51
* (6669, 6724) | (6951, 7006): 1.73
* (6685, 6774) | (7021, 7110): 1.81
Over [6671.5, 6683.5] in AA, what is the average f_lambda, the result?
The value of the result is 1.83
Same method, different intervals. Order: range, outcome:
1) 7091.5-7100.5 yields 1.94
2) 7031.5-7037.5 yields 3.27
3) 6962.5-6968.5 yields 2.69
